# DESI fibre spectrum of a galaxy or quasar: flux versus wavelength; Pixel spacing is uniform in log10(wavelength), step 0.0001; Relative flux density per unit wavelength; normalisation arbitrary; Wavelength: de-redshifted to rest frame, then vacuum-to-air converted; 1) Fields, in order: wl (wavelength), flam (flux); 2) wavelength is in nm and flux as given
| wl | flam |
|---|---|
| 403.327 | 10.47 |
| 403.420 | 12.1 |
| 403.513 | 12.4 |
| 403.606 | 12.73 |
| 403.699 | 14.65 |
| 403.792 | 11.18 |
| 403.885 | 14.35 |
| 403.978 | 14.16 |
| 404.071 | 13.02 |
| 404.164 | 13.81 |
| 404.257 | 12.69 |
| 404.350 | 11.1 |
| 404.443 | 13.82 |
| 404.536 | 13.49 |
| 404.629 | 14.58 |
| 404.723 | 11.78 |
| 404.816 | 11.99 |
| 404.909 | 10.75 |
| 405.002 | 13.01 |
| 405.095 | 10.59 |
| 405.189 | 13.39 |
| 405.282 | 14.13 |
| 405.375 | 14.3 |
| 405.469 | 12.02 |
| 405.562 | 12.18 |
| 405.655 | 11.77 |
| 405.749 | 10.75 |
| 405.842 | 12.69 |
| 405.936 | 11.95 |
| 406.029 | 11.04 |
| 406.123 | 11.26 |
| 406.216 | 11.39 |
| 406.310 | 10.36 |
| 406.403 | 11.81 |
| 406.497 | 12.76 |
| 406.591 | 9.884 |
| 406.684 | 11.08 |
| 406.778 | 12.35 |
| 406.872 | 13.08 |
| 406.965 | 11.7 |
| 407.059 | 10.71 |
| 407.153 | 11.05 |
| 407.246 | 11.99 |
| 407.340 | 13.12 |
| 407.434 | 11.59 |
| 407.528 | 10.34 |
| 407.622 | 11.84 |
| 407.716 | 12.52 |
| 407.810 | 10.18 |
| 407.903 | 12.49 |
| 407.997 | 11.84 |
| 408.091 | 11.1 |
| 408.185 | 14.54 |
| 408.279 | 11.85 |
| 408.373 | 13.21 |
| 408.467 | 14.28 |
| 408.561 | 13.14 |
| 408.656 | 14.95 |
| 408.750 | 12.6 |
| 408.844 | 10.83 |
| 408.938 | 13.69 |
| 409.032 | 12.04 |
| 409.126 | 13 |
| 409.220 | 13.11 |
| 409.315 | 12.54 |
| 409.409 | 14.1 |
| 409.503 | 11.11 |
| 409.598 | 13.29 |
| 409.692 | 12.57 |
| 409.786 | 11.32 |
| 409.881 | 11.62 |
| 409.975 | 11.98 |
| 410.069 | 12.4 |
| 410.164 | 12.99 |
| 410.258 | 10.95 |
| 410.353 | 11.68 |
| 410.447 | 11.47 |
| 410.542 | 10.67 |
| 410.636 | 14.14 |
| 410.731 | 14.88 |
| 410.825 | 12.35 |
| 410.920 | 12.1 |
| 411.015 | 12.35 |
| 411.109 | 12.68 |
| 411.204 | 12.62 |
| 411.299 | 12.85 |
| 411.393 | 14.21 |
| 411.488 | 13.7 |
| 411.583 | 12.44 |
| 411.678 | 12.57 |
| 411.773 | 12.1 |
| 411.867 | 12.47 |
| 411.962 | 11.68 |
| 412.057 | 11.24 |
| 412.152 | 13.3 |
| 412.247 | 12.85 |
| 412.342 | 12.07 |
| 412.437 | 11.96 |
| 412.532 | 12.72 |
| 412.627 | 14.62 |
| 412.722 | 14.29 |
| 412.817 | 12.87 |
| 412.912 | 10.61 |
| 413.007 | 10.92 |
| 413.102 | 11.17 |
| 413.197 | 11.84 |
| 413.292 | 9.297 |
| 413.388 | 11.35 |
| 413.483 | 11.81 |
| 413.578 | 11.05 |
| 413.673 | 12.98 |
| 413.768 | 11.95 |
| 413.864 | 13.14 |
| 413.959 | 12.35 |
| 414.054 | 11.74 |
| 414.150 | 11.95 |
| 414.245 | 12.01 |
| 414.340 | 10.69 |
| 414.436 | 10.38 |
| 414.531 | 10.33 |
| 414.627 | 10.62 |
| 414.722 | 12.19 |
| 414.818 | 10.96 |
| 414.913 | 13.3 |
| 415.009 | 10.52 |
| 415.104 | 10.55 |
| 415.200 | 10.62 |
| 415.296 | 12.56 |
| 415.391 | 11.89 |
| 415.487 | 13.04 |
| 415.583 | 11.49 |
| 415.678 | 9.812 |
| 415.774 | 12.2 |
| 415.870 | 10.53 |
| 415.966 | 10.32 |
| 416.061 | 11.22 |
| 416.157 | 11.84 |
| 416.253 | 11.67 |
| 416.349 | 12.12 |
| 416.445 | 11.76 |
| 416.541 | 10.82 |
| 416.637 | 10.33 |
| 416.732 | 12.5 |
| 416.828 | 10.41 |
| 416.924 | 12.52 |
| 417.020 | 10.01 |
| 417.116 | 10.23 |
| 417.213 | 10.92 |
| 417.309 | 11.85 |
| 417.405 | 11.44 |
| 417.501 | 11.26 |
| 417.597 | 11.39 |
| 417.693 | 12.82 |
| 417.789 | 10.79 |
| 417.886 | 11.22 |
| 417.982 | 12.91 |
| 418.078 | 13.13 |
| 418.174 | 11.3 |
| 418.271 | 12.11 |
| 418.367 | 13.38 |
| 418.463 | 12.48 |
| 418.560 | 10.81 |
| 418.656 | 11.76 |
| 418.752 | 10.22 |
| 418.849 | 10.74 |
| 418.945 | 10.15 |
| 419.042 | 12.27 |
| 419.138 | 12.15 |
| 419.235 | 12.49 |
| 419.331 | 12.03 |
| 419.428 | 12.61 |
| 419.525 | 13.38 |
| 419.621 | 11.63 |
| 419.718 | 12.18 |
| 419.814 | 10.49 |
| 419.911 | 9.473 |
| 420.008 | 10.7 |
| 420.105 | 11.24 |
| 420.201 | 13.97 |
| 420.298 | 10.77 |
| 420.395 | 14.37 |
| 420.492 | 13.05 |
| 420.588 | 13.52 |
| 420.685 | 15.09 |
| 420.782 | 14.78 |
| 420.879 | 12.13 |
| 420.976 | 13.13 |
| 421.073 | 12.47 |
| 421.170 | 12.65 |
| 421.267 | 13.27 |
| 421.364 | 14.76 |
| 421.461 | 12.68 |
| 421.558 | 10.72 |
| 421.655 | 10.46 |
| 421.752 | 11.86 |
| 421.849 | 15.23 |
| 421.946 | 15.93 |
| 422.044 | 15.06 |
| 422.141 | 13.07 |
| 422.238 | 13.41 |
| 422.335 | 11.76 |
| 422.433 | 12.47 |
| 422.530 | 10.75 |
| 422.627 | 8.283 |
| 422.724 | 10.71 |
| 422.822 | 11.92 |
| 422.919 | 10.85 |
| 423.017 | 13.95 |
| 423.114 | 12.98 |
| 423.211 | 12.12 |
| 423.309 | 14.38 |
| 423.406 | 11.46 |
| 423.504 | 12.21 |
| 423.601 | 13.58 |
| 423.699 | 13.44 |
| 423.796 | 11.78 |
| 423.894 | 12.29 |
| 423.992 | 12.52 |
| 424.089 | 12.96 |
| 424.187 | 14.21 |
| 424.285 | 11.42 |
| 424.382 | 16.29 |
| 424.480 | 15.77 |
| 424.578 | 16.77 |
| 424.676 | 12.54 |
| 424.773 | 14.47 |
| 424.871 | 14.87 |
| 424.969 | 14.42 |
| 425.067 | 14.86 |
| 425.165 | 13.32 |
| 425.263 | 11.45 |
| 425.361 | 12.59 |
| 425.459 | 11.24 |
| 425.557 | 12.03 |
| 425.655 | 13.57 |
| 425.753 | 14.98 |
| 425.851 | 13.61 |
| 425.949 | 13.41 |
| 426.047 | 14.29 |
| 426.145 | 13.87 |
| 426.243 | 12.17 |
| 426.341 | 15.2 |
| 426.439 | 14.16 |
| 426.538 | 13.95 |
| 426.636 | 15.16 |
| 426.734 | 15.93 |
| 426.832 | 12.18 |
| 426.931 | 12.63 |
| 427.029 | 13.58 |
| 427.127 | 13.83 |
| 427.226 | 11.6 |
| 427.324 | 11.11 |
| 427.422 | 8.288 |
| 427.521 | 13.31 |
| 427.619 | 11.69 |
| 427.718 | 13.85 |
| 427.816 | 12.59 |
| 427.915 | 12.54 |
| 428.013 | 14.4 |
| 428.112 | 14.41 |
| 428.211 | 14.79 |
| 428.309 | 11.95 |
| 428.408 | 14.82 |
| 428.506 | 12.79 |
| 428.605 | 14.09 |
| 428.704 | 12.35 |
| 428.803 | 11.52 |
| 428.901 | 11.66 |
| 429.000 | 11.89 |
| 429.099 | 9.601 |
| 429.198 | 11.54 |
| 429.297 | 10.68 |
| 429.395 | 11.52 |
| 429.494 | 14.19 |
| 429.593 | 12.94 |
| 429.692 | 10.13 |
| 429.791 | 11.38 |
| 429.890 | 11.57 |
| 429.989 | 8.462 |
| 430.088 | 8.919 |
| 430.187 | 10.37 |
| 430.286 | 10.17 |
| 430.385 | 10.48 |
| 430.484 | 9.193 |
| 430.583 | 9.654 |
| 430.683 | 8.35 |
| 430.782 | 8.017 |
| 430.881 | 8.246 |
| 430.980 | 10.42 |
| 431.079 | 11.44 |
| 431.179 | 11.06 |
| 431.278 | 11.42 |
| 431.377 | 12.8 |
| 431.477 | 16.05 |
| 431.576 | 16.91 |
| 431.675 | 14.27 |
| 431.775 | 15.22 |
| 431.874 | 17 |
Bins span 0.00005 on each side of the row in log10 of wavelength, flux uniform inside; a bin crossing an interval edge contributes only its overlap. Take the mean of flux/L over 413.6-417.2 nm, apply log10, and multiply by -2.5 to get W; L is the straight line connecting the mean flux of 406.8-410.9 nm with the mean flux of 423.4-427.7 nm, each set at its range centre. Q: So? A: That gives 0.12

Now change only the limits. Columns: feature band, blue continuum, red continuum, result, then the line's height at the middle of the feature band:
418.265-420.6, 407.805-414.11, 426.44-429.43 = 0.06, 12.6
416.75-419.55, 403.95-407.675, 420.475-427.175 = 0.11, 12.9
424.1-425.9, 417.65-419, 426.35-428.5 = -0.08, 12.8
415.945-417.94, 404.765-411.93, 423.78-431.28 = 0.09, 12.3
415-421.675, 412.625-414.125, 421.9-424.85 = 0.05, 12.5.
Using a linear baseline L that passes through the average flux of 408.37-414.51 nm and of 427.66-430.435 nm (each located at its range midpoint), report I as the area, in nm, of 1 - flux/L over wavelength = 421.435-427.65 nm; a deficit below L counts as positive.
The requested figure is -0.49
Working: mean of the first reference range 12.4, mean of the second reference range 12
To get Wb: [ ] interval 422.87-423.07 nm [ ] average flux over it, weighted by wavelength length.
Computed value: 12.4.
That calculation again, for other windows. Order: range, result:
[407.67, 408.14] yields 11.7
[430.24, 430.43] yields 10.3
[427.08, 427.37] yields 12.2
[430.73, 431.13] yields 9.53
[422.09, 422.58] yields 12.3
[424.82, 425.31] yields 13.8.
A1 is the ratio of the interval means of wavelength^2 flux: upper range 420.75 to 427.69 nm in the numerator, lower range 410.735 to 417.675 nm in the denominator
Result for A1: 1.2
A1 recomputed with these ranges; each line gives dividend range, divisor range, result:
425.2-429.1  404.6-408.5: 1.20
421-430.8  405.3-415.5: 1.12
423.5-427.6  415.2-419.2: 1.21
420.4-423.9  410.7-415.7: 1.11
